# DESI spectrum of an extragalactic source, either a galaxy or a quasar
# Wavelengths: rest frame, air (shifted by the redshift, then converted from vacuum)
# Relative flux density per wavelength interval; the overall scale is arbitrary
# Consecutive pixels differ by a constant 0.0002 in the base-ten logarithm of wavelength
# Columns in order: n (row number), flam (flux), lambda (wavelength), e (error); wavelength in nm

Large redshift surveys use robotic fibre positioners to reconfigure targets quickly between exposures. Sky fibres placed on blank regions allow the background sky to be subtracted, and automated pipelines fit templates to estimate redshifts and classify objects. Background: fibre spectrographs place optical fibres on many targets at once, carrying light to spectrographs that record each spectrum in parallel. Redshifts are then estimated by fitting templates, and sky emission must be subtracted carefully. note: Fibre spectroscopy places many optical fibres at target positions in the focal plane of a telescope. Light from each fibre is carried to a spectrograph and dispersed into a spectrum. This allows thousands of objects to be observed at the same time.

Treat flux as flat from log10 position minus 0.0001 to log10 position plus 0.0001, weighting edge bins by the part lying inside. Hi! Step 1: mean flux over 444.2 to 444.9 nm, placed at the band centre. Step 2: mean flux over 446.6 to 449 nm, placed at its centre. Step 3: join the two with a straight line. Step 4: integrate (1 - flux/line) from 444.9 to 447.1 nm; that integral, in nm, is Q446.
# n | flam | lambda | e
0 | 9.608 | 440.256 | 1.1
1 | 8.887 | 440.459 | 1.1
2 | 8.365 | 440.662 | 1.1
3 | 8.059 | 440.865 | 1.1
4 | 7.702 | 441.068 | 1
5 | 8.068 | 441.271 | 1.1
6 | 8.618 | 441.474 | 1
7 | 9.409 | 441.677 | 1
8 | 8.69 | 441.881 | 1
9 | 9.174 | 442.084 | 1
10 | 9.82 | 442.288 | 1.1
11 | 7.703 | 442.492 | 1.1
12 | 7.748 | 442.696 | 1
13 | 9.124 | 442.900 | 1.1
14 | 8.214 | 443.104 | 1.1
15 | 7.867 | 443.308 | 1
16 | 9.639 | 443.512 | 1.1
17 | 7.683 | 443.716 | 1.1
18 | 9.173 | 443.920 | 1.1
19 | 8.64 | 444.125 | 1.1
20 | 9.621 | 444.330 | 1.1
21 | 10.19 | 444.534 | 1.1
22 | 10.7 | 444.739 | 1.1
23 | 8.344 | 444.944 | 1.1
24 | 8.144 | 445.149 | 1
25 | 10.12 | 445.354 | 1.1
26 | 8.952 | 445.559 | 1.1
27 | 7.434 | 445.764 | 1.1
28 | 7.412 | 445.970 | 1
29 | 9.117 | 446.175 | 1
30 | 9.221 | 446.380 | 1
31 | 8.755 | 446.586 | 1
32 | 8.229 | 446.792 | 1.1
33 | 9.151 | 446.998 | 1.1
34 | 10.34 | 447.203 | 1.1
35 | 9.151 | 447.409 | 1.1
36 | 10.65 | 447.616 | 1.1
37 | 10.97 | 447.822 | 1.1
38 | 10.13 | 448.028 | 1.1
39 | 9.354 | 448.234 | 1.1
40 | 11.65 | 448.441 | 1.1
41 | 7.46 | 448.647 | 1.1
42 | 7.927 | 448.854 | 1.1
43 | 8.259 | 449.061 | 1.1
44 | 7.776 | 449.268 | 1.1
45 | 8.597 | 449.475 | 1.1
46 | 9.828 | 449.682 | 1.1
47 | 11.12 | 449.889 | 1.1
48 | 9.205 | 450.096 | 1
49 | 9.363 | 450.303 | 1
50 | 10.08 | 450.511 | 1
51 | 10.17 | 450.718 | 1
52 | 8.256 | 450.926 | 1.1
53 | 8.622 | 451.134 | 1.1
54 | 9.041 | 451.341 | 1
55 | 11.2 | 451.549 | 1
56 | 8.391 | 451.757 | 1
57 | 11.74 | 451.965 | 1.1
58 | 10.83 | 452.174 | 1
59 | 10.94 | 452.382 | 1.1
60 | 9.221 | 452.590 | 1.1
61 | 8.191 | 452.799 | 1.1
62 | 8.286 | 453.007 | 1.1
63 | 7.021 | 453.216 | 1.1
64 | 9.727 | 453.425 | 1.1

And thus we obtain 0.252 nm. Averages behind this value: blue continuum 9.96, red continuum 9.49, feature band 8.63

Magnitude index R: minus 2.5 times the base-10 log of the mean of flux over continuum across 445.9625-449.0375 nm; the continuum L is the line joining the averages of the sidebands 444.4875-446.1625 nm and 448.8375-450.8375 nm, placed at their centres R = -0.03 mag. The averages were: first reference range 8.88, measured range 9.33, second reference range 9.28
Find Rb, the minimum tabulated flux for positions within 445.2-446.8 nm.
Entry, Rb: 7.412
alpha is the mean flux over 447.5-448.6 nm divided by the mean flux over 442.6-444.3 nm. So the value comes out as 1.21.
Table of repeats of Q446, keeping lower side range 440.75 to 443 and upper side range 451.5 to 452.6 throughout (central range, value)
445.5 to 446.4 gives 0.10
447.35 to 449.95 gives 0.10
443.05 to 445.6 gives -0.01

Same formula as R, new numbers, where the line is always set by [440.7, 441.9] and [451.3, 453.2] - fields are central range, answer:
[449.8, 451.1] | -0.020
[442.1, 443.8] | 0.009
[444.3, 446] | -0.023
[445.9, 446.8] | 0.044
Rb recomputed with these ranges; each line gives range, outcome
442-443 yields 7.703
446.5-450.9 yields 7.46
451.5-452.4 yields 8.391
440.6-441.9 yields 7.702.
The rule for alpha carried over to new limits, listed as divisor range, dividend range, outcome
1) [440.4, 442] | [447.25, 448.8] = 1.16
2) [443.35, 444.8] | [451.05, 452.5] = 1.09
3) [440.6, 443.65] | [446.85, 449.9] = 1.10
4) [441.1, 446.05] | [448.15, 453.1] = 1.07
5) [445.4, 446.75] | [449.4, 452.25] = 1.14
